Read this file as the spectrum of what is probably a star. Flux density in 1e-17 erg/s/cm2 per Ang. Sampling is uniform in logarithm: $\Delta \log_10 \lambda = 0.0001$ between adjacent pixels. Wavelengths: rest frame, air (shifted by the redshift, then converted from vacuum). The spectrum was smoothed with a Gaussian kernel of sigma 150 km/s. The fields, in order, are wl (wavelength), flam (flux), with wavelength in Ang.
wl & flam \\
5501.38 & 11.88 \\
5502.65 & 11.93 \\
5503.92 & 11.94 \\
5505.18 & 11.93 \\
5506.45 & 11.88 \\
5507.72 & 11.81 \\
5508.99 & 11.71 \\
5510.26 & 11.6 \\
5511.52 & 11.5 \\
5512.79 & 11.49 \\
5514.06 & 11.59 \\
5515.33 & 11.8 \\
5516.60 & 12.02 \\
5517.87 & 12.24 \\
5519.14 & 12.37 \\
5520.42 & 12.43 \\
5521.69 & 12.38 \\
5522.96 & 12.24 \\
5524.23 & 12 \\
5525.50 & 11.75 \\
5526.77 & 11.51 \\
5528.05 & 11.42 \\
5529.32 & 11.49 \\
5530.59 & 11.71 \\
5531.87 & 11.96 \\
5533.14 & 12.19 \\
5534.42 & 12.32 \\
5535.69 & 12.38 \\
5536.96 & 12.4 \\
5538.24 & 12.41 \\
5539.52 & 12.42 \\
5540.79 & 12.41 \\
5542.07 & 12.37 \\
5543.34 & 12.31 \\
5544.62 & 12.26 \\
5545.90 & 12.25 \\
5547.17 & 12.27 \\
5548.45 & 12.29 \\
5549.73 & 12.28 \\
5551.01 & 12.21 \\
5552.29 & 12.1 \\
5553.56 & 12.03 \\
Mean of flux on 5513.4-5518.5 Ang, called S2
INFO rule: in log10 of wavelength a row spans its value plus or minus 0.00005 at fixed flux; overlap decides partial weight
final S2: 11.9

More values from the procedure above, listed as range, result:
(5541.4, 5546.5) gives 12.3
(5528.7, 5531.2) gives 11.6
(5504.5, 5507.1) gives 11.9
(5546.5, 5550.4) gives 12.3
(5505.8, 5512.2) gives 11.7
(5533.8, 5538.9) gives 12.4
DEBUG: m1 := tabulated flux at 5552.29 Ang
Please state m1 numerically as 12.1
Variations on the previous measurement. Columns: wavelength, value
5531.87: 11.96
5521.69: 12.38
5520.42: 12.43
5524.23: 12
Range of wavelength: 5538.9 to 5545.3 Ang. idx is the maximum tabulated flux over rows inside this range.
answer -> 12.42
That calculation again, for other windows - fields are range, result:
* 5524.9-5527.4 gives 11.75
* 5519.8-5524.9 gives 12.43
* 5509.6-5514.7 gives 11.6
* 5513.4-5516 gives 11.8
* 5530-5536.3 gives 12.38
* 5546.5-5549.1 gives 12.29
